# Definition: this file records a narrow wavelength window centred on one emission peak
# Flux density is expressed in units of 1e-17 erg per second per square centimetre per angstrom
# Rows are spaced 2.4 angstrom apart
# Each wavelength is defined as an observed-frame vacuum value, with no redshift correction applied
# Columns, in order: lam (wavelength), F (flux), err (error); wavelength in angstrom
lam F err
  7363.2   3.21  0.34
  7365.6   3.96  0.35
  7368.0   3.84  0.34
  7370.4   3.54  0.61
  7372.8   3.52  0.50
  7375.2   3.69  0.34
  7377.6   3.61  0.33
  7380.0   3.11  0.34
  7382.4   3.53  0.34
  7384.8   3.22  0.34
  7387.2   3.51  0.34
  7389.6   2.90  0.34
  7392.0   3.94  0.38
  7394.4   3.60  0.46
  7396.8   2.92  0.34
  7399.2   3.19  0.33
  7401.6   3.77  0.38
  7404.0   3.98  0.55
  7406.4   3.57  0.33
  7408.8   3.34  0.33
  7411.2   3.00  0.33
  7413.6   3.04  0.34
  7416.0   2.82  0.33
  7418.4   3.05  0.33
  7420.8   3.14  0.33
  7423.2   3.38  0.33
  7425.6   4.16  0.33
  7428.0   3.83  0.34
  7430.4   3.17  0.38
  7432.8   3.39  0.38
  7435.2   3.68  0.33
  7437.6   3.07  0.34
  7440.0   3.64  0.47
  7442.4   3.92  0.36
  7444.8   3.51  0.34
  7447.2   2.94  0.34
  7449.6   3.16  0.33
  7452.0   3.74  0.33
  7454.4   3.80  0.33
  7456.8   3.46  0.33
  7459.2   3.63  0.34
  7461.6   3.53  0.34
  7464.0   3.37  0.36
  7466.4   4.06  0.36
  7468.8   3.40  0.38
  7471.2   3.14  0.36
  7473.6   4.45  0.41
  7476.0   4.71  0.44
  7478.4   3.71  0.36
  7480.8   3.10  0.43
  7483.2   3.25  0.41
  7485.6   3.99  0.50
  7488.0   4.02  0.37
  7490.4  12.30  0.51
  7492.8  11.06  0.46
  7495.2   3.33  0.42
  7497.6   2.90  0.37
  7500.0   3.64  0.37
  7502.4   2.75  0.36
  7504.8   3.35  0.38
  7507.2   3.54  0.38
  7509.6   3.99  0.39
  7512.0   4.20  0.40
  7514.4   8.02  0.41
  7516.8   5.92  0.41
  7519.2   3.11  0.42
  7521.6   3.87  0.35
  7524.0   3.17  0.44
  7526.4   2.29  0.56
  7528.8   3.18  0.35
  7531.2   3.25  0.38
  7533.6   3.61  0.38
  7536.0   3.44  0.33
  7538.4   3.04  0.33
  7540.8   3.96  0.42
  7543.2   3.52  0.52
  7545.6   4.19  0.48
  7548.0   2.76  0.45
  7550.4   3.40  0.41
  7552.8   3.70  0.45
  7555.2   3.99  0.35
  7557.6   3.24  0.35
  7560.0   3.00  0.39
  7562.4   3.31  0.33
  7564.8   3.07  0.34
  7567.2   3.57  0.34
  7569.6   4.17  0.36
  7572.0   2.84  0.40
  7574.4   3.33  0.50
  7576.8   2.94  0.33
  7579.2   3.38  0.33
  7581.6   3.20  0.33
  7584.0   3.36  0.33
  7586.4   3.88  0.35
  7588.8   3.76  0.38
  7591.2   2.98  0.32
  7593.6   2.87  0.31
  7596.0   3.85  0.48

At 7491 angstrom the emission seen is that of H-alpha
